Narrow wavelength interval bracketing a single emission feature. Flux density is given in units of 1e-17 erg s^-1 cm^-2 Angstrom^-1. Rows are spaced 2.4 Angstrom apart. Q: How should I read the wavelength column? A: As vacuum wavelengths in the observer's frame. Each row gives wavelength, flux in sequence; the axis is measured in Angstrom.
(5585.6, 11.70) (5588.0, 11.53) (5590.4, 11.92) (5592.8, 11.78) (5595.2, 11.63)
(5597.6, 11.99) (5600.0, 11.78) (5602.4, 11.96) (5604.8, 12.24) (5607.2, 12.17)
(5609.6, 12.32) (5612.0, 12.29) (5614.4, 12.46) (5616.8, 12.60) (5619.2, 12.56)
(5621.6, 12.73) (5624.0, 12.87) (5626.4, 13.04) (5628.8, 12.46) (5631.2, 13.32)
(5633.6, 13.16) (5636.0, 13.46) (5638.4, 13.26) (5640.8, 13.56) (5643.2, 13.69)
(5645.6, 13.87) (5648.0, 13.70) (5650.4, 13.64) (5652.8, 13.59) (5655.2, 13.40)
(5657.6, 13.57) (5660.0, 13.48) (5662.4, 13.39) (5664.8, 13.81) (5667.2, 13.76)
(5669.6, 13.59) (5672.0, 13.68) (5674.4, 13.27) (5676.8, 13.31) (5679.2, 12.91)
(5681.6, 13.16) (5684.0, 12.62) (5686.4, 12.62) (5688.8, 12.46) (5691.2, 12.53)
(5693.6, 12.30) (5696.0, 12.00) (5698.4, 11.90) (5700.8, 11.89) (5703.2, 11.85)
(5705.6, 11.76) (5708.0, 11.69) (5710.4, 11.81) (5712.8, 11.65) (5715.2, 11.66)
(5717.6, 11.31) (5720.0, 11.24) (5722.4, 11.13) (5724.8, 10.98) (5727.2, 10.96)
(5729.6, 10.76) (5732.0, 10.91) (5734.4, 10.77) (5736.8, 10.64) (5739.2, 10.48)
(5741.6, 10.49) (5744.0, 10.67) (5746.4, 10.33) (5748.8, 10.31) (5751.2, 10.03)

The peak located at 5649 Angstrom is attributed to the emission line C III] 1909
